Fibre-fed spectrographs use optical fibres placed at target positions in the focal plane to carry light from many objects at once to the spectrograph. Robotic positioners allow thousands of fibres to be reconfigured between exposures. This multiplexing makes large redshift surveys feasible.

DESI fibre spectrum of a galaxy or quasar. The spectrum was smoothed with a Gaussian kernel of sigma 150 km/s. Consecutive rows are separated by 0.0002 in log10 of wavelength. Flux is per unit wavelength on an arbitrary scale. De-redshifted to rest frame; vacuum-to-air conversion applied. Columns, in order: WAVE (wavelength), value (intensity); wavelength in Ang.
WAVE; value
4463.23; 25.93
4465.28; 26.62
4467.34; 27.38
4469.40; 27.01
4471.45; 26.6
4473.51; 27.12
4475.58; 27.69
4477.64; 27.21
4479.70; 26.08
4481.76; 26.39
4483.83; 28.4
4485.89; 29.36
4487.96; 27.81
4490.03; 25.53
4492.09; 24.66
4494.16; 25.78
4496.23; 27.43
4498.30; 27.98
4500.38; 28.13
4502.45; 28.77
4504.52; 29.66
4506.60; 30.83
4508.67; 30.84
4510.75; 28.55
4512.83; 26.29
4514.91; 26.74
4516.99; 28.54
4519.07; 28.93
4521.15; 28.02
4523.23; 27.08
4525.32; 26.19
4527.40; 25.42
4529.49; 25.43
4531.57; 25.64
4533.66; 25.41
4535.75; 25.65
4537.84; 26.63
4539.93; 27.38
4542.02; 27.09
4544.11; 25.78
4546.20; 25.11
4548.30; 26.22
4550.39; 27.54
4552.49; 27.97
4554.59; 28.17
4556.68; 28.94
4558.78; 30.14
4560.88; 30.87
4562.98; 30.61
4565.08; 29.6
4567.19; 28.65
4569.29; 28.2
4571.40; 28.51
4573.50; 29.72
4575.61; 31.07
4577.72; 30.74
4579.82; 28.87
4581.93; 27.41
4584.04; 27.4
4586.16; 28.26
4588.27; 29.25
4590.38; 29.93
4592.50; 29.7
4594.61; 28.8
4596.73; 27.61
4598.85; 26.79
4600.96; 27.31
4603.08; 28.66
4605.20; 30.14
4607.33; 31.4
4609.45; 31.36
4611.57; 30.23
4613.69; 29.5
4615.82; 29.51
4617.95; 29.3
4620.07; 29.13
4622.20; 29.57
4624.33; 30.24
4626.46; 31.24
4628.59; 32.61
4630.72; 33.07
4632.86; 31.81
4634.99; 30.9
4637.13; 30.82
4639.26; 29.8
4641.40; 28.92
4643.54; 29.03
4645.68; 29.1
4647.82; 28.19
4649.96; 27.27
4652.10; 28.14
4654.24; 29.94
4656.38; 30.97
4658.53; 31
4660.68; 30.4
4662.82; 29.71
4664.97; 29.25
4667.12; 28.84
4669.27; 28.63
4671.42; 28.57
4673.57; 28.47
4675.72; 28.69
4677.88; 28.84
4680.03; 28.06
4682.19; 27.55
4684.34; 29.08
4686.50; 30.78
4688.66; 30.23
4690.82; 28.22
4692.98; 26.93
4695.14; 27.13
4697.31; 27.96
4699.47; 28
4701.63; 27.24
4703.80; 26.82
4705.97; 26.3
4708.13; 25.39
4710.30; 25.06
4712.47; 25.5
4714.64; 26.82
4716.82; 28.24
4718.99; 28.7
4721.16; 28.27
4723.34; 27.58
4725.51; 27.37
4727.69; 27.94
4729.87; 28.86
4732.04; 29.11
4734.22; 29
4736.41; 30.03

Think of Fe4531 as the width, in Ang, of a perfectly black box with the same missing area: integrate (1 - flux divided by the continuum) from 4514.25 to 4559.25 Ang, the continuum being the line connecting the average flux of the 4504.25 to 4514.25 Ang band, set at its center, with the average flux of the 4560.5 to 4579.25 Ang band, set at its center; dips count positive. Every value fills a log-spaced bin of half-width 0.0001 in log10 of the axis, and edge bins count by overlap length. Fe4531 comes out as 3.7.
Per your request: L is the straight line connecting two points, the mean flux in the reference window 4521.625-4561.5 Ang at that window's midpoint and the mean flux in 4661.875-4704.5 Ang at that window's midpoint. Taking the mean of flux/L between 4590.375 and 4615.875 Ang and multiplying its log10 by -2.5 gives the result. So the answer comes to -0.06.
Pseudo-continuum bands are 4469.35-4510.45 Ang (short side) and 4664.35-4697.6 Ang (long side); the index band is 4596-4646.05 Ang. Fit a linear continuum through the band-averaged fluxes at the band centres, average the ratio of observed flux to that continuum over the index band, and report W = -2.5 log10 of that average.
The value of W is -0.06 mag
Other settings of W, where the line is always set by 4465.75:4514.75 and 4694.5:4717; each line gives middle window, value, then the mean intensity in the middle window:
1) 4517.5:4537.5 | 0.04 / 26.5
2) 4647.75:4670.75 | -0.09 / 29.3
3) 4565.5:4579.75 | -0.08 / 29.4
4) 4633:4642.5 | -0.12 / 30.3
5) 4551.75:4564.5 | -0.08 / 29.5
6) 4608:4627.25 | -0.11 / 30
